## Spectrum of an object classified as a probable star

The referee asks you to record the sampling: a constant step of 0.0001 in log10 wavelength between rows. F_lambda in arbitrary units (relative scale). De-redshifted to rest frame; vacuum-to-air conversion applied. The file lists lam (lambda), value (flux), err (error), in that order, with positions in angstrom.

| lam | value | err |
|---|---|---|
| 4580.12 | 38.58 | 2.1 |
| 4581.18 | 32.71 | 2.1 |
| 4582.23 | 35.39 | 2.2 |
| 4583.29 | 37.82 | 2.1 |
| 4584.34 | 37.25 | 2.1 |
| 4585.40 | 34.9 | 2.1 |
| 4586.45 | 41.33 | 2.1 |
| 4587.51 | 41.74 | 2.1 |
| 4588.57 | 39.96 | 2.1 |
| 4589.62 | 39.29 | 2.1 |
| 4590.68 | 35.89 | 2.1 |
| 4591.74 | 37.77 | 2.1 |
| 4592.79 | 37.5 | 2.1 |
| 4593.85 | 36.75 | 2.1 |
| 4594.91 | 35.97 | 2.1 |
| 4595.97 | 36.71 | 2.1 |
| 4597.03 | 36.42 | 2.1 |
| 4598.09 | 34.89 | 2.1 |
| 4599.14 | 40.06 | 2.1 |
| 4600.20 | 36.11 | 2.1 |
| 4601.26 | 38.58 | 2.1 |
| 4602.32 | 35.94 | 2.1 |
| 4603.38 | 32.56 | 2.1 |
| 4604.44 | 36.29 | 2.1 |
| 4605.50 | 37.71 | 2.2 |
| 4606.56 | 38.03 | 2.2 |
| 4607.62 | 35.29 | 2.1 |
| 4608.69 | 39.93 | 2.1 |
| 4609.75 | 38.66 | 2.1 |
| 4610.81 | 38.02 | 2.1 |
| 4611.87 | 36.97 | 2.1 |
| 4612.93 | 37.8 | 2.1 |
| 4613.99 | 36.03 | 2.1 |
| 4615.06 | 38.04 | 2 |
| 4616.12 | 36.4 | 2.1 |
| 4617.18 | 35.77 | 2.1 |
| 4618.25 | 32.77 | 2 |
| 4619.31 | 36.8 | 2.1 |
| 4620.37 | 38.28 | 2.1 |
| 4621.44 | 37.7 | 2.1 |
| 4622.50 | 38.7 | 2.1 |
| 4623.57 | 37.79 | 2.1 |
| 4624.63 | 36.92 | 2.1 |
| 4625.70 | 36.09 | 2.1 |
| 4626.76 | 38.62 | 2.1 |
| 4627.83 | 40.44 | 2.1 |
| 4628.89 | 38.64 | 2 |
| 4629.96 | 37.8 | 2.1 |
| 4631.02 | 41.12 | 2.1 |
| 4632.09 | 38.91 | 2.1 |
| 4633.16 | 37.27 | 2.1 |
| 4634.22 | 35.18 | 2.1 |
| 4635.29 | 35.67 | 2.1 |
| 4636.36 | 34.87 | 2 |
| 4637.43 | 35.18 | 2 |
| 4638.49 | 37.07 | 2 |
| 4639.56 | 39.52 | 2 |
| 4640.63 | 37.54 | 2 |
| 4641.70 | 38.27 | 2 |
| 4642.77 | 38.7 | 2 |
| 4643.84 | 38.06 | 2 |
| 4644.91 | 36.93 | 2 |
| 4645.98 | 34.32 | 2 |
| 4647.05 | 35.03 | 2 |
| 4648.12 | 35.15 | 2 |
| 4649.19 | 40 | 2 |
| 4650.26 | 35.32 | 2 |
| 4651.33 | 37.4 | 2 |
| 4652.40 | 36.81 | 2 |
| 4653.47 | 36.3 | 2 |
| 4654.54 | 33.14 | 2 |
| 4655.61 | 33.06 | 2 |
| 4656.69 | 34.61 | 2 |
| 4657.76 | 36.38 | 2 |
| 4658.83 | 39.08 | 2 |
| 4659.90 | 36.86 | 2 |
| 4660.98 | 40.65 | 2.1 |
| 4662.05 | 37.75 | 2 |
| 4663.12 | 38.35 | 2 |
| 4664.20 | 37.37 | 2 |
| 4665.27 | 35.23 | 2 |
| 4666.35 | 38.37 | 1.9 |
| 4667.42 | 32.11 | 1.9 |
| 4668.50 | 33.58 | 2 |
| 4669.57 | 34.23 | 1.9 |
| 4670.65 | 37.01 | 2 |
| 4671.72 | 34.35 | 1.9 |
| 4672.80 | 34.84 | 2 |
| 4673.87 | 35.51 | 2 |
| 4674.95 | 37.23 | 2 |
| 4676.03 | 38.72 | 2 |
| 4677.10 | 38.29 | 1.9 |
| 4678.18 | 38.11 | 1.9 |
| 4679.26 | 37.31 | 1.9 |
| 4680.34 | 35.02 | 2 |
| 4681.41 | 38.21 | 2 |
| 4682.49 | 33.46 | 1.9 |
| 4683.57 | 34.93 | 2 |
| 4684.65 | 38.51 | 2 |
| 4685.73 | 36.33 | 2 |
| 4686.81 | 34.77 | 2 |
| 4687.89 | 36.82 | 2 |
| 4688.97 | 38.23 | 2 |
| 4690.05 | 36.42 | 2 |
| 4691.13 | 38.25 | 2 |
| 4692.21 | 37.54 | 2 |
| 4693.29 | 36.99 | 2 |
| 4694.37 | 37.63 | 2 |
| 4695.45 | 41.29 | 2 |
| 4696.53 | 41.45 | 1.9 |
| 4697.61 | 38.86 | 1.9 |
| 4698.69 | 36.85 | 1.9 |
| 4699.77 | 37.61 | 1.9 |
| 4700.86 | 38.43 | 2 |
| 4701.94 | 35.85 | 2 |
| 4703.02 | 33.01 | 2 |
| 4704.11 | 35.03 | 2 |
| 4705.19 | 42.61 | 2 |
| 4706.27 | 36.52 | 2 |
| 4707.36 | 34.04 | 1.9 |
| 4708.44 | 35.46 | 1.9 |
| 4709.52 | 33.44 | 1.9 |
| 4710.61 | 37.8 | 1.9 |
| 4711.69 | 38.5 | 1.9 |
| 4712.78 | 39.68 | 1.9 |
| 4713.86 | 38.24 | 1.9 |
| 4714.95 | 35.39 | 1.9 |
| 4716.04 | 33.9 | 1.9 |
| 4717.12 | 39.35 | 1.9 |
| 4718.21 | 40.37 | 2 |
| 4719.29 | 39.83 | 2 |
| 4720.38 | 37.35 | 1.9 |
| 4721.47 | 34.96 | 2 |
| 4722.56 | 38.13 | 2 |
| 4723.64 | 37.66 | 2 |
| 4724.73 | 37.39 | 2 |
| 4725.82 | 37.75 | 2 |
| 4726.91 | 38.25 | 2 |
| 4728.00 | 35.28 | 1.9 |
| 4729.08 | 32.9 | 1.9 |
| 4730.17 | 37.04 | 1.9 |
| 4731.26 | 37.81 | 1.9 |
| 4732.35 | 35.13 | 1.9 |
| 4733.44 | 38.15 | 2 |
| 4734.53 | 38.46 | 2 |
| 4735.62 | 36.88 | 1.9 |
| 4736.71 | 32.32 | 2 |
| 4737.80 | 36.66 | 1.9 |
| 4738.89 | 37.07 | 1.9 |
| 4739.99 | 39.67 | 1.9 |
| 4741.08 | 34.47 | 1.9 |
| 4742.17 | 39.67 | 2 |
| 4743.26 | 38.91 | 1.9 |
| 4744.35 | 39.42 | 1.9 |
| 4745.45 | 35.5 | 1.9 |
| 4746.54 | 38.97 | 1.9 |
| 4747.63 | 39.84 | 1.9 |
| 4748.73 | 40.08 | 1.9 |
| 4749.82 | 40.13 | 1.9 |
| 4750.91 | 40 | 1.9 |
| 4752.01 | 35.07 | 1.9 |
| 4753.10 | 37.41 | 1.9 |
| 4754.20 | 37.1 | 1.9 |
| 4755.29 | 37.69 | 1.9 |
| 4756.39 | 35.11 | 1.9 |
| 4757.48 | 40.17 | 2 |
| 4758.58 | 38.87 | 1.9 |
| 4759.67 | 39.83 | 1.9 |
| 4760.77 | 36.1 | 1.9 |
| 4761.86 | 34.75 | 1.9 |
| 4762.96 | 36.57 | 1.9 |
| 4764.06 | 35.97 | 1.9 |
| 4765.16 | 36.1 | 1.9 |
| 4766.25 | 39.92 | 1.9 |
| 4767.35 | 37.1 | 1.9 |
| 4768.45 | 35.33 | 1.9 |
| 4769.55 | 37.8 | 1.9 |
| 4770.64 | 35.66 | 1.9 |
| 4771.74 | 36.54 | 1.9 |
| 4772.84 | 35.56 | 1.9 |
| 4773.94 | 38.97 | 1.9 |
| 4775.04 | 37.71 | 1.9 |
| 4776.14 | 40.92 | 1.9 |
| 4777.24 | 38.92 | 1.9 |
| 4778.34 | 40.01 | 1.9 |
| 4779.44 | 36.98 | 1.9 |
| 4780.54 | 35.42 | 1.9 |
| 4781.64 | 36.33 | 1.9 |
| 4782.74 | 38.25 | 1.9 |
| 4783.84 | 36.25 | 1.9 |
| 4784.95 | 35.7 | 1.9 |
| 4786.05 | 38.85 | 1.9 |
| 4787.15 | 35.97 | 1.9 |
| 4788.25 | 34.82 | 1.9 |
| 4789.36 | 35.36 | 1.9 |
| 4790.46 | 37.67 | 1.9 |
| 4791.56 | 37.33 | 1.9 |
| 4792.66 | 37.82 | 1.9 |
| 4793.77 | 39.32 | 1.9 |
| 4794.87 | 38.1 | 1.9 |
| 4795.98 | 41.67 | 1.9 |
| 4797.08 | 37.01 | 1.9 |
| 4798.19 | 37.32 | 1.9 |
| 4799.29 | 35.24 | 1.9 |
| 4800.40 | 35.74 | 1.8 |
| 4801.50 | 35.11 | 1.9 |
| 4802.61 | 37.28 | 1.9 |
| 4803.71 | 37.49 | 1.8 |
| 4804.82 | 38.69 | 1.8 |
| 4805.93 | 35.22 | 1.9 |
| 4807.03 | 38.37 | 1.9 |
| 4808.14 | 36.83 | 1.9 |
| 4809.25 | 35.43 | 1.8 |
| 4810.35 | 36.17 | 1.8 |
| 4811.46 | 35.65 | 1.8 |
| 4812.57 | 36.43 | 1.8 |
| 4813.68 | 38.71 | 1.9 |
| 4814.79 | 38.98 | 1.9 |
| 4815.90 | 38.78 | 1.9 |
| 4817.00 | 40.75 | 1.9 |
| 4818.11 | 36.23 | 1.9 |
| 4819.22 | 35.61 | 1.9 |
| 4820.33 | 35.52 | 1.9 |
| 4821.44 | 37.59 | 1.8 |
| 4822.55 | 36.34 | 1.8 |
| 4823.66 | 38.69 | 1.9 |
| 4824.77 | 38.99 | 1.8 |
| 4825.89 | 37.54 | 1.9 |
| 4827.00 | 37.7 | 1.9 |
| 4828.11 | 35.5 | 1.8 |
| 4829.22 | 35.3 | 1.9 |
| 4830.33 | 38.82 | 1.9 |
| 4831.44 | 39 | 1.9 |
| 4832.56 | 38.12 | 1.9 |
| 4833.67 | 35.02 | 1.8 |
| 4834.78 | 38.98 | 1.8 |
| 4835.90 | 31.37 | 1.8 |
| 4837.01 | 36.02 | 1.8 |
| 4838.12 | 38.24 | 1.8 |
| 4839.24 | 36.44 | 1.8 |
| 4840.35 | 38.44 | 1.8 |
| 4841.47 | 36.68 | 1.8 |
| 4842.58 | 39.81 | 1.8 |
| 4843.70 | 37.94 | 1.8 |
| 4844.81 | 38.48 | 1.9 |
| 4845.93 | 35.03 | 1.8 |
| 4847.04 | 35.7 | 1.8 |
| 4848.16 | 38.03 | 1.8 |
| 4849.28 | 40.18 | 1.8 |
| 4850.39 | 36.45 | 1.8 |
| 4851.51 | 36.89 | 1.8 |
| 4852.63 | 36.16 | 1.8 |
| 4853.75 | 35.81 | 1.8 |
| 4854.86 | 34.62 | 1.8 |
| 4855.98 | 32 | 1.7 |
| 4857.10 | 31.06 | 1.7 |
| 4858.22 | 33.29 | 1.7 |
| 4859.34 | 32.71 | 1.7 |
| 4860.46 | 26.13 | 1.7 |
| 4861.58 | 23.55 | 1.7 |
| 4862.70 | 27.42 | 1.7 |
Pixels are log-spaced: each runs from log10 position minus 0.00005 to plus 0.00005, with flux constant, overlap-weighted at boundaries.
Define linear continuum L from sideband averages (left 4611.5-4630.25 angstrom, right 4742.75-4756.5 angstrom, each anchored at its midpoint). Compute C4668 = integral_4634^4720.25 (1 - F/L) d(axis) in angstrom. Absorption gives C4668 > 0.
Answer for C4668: 1.94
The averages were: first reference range 37.3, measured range 36.8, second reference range 38.2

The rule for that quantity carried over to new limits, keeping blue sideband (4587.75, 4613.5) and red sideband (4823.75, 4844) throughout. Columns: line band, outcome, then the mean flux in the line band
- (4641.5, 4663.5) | 0.3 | 36.7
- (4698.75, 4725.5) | 0.1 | 37.1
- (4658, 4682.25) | 0.4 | 36.7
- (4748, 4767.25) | -0.2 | 37.7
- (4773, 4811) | 0.0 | 37.3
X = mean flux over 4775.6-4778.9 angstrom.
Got 39.9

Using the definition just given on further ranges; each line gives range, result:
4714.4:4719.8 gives 37.8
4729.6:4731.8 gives 37.3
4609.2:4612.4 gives 38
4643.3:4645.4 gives 37.5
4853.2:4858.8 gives 33.4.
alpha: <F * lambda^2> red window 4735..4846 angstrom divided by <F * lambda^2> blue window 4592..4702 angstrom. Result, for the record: 1.07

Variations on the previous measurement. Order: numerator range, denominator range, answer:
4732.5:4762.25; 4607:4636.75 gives 1.06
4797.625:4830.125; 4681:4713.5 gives 1.05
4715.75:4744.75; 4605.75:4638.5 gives 1.05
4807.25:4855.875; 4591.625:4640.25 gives 1.09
